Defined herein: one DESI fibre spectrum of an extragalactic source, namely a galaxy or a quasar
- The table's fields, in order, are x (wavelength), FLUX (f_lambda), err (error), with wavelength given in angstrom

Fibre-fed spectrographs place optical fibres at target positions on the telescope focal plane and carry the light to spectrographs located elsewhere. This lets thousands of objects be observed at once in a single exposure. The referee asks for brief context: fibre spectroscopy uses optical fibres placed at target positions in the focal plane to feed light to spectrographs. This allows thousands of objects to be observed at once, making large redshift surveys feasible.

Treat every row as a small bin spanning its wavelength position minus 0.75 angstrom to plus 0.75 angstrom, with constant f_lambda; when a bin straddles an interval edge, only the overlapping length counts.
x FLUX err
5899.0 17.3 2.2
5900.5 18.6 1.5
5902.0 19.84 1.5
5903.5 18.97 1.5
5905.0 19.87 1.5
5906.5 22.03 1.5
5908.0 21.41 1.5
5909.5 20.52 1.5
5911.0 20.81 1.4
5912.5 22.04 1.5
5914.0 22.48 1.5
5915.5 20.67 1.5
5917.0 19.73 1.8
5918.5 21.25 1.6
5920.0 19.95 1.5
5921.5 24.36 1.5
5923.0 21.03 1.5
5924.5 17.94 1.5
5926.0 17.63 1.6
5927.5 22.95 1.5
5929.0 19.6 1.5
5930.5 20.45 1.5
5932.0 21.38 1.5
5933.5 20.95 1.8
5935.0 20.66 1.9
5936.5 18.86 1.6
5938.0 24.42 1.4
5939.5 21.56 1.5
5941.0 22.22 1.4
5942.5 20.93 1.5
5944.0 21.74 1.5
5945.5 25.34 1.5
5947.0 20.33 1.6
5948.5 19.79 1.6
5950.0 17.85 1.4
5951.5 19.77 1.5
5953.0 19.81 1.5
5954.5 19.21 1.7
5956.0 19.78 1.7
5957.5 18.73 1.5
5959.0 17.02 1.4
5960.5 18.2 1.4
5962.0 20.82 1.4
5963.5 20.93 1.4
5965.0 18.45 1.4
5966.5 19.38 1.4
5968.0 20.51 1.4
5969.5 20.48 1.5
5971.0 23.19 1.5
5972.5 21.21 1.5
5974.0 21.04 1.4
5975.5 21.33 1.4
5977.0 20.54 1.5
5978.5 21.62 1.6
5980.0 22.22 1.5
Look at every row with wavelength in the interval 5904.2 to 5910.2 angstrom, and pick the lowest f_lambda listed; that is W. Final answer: 19.87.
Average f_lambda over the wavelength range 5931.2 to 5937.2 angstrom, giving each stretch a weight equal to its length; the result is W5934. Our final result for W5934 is 20.5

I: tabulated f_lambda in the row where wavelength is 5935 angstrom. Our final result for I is 20.66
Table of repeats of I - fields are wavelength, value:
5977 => 20.54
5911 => 20.81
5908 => 21.41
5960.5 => 18.2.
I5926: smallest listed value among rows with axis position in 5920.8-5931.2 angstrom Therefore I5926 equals 17.63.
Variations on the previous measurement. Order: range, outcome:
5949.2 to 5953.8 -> 17.85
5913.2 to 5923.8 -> 19.73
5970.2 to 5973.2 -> 21.21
